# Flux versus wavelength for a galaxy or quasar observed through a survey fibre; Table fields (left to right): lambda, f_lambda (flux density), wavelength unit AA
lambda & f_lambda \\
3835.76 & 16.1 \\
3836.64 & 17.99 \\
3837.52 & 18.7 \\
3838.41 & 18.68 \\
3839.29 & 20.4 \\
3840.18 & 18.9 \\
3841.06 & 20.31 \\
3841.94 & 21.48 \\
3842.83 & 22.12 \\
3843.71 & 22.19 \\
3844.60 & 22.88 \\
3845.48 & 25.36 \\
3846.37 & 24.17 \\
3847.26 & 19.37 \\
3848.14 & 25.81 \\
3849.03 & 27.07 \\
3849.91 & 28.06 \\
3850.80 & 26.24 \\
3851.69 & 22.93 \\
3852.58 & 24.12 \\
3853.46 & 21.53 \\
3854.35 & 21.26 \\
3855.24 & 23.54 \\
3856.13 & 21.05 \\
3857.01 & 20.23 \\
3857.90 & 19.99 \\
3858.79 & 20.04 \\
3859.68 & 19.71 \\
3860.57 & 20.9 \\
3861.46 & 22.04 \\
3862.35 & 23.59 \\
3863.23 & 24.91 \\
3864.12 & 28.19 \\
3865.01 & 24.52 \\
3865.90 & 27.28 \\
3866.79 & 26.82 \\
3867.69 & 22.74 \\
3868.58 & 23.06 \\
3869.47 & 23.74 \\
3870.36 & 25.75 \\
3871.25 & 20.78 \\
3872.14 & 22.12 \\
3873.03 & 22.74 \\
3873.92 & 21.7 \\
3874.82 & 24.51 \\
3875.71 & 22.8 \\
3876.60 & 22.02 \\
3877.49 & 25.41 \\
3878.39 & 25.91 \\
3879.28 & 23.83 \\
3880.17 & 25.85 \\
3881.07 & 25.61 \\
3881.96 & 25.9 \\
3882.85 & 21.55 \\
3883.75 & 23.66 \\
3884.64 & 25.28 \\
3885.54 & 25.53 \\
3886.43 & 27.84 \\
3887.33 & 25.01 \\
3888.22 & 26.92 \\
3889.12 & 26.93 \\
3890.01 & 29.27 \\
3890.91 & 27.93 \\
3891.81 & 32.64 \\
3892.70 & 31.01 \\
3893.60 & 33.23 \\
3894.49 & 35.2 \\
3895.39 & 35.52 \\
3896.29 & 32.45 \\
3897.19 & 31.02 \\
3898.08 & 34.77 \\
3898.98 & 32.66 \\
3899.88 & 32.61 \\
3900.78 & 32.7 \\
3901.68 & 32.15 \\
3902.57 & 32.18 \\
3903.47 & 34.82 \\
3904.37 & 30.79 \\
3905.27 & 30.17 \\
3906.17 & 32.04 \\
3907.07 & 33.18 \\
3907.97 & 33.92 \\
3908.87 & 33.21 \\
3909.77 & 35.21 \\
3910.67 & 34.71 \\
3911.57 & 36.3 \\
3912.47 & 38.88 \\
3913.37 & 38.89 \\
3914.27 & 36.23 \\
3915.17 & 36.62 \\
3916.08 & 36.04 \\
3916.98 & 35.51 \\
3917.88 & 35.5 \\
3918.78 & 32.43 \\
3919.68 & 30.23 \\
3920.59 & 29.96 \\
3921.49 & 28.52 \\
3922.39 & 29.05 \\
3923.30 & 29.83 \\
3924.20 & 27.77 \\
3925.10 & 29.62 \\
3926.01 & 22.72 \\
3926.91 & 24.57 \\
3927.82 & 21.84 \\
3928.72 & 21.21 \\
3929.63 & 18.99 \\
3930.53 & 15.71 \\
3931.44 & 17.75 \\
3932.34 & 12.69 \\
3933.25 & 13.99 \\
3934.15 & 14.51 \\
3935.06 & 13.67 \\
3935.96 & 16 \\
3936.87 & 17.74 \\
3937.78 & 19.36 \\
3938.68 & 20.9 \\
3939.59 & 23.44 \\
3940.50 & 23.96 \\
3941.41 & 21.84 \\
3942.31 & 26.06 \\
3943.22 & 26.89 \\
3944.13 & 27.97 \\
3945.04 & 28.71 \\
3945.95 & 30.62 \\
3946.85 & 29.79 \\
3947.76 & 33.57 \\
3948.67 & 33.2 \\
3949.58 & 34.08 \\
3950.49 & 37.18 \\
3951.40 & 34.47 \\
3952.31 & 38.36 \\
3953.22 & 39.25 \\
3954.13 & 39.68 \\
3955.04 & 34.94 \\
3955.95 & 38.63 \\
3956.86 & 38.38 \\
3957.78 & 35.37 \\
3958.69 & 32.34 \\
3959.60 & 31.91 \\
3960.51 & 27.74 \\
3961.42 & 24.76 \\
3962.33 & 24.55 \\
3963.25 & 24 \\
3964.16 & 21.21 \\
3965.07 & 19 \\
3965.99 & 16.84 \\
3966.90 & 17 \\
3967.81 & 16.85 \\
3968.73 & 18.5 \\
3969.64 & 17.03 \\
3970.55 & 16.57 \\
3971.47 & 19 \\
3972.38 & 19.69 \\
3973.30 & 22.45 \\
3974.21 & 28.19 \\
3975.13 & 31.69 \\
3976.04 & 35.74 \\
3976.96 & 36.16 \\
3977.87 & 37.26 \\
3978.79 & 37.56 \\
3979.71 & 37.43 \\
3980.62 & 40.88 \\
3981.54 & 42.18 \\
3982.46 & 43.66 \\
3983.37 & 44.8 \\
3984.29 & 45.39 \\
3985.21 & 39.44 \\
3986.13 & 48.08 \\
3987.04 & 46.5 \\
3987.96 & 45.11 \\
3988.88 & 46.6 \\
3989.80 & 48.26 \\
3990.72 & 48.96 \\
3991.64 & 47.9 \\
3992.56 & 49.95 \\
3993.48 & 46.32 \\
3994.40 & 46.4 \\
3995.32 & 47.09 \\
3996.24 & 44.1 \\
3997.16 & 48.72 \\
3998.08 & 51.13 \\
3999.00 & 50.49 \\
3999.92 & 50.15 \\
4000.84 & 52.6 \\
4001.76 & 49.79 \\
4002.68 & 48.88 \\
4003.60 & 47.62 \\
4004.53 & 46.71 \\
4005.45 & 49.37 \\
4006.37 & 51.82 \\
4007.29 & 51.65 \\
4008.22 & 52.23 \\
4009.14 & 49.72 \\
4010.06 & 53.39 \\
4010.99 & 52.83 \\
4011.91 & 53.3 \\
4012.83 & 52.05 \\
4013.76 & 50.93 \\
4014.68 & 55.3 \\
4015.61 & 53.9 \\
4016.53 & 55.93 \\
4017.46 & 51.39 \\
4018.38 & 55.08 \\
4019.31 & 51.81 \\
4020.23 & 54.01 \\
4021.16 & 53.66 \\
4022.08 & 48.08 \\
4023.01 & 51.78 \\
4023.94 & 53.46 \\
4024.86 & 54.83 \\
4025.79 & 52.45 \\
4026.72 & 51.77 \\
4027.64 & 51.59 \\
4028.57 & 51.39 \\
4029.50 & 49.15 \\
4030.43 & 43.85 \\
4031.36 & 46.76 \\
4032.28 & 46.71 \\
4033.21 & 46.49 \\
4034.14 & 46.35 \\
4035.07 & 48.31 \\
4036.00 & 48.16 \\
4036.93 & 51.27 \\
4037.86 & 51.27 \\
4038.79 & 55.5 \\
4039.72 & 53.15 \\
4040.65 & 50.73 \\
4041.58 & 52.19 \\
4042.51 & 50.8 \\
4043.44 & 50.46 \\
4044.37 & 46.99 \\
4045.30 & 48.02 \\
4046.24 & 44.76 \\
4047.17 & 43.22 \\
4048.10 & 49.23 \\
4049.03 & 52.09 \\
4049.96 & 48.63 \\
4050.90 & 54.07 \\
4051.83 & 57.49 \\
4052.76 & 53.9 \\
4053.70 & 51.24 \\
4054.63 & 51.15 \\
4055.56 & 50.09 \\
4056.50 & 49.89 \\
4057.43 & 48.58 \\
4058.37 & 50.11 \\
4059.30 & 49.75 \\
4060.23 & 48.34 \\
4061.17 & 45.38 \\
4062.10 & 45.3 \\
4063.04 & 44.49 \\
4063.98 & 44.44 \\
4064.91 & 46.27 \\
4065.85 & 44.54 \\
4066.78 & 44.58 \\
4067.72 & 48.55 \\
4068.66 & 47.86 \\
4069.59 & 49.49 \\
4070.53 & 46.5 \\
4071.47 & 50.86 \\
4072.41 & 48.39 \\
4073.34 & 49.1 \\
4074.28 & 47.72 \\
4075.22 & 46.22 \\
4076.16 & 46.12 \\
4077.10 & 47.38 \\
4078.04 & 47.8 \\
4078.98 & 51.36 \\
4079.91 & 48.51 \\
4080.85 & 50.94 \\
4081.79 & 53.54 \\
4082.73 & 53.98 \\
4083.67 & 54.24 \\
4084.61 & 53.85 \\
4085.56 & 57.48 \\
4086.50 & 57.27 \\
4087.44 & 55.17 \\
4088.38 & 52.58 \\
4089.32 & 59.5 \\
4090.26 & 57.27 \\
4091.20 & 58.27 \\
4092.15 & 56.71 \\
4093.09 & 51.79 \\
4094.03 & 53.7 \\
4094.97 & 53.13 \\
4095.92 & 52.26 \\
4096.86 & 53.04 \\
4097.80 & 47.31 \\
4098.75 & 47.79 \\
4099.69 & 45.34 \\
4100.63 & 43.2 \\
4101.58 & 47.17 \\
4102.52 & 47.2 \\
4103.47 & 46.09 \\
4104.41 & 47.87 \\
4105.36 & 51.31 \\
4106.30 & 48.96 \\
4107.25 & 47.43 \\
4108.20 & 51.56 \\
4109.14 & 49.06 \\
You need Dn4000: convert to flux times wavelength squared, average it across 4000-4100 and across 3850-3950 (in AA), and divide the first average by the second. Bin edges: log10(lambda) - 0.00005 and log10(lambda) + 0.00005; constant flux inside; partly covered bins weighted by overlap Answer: 2.04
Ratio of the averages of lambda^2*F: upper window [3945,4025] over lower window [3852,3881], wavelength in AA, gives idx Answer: 1.86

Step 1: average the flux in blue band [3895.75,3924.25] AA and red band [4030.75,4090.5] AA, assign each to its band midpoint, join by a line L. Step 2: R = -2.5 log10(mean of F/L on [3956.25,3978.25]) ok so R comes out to 0.47 mag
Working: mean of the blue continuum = 33.2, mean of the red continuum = 49.8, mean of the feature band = 25.6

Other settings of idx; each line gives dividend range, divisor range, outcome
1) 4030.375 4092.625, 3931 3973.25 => 2.08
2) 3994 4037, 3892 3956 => 1.79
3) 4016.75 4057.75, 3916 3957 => 1.95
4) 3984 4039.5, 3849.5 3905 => 2.04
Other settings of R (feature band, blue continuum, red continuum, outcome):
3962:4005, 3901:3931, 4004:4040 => 0.18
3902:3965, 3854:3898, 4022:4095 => 0.14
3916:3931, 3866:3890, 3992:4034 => 0.21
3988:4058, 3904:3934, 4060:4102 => -0.18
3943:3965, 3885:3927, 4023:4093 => 0.18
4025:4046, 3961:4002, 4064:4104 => -0.14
